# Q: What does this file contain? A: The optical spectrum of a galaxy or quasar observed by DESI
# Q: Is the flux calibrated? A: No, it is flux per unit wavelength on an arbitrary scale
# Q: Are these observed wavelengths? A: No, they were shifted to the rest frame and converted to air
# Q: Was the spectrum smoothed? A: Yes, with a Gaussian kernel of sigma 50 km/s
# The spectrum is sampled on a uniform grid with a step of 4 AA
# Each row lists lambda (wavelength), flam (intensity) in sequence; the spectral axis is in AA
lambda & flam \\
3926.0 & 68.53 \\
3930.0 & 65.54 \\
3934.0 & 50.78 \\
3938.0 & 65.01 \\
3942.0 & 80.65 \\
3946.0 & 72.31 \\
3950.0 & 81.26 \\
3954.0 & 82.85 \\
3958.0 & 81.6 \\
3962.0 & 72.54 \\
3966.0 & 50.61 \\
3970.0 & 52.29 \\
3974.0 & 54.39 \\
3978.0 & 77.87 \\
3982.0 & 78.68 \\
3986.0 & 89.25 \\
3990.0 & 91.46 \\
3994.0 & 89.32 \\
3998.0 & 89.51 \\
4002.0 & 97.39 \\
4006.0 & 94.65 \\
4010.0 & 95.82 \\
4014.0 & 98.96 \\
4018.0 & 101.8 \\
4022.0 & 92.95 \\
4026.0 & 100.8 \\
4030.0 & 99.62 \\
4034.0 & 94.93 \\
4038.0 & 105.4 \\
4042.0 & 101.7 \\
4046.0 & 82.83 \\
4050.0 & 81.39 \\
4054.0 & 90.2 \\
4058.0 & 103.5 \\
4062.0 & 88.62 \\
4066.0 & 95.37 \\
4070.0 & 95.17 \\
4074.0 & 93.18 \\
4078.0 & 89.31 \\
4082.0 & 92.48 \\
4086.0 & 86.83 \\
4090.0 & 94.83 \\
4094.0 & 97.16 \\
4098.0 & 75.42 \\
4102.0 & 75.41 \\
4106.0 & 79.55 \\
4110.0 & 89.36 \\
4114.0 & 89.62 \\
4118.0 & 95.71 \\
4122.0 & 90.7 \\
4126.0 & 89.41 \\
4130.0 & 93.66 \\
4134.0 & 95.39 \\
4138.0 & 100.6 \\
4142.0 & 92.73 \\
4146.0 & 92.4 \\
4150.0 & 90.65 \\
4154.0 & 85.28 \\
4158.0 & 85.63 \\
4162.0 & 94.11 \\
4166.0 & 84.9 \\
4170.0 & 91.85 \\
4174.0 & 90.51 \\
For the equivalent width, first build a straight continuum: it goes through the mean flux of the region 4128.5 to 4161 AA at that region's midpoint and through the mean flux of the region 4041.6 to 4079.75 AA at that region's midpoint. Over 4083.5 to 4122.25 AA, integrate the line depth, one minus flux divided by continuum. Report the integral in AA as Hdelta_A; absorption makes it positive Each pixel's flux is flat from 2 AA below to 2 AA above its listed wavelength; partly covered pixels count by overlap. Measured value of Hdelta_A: 1.9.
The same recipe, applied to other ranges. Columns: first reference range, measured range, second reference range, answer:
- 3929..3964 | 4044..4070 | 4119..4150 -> -1.8 AA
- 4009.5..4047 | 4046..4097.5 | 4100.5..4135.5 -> 1.1 AA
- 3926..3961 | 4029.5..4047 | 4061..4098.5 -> -2.4 AA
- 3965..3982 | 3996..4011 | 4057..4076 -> -4.5 AA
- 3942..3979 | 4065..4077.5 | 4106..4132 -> -1.4 AA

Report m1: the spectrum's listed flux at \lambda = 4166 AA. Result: 84.9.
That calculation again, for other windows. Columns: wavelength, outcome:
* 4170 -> 91.85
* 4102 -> 75.41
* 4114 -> 89.62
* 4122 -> 90.7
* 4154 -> 85.28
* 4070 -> 95.17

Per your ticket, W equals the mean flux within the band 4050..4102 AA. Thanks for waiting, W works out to 90.8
